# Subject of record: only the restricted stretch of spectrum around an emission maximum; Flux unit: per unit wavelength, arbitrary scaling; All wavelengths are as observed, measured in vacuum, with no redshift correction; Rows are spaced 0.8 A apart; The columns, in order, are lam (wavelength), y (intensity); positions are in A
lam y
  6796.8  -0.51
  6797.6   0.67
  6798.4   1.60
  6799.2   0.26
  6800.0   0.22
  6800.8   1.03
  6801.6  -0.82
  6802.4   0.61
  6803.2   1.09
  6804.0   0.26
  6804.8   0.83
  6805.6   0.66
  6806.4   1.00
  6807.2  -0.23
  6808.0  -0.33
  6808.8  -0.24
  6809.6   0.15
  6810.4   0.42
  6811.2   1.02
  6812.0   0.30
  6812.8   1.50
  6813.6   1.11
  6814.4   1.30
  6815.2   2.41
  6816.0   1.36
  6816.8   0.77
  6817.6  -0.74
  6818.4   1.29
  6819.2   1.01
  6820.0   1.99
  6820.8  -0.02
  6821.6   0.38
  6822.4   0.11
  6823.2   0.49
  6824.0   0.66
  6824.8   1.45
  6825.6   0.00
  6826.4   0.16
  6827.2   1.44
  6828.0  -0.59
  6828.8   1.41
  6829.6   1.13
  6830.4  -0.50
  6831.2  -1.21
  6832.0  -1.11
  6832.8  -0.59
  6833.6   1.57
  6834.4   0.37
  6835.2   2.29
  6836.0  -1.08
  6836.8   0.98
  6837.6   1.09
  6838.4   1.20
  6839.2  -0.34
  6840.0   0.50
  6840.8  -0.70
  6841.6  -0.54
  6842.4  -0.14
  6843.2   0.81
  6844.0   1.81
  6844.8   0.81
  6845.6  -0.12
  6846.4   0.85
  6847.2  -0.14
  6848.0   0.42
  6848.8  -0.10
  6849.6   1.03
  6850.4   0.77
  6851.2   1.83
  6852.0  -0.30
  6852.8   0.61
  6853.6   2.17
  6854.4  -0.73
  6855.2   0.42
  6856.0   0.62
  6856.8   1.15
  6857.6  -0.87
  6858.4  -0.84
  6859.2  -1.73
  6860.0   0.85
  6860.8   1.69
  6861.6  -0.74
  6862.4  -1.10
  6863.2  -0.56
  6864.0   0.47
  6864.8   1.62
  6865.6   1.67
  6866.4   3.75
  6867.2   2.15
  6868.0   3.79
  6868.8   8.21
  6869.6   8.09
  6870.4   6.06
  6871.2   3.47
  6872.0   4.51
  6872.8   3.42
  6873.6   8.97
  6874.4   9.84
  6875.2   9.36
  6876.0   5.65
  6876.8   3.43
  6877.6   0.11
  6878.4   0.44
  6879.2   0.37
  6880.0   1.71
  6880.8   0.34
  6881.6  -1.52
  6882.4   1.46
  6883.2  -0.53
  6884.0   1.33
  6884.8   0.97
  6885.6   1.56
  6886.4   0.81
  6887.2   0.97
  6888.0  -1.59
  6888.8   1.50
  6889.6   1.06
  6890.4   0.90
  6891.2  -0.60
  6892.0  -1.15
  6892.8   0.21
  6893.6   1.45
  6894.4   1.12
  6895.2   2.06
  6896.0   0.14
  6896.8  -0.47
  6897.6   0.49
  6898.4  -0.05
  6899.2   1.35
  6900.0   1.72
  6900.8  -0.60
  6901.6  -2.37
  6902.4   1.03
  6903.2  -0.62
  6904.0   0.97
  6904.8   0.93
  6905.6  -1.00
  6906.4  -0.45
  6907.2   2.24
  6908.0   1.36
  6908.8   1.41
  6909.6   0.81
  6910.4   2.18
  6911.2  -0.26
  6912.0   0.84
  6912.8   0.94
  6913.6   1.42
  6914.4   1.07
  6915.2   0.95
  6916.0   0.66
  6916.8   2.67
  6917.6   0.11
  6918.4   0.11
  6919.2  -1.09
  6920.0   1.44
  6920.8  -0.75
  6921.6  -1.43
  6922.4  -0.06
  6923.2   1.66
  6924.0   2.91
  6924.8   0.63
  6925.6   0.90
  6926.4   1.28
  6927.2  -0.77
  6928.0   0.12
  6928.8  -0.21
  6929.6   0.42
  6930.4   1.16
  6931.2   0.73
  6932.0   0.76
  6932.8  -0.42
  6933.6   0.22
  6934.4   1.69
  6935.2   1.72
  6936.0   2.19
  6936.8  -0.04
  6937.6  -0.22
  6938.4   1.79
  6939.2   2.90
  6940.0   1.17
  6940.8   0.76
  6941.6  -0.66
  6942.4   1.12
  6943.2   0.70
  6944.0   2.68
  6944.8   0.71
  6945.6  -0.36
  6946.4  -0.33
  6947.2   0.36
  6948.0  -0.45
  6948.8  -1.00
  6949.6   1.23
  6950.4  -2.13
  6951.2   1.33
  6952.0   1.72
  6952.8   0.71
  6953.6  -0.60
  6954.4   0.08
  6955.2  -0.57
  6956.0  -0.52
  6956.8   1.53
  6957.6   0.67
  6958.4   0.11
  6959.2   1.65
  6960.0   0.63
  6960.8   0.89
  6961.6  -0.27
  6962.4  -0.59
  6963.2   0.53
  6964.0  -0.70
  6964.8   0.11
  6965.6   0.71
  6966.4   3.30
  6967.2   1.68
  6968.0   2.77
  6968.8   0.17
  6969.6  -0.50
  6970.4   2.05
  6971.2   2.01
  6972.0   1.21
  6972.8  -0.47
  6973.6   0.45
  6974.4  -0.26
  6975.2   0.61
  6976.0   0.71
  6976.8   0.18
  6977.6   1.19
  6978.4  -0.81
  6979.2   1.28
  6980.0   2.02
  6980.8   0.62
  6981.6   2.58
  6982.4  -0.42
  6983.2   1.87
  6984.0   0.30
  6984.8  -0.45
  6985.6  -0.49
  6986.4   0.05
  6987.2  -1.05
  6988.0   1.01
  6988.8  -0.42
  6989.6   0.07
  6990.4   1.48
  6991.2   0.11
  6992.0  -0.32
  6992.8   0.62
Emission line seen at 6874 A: [O II] 3727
